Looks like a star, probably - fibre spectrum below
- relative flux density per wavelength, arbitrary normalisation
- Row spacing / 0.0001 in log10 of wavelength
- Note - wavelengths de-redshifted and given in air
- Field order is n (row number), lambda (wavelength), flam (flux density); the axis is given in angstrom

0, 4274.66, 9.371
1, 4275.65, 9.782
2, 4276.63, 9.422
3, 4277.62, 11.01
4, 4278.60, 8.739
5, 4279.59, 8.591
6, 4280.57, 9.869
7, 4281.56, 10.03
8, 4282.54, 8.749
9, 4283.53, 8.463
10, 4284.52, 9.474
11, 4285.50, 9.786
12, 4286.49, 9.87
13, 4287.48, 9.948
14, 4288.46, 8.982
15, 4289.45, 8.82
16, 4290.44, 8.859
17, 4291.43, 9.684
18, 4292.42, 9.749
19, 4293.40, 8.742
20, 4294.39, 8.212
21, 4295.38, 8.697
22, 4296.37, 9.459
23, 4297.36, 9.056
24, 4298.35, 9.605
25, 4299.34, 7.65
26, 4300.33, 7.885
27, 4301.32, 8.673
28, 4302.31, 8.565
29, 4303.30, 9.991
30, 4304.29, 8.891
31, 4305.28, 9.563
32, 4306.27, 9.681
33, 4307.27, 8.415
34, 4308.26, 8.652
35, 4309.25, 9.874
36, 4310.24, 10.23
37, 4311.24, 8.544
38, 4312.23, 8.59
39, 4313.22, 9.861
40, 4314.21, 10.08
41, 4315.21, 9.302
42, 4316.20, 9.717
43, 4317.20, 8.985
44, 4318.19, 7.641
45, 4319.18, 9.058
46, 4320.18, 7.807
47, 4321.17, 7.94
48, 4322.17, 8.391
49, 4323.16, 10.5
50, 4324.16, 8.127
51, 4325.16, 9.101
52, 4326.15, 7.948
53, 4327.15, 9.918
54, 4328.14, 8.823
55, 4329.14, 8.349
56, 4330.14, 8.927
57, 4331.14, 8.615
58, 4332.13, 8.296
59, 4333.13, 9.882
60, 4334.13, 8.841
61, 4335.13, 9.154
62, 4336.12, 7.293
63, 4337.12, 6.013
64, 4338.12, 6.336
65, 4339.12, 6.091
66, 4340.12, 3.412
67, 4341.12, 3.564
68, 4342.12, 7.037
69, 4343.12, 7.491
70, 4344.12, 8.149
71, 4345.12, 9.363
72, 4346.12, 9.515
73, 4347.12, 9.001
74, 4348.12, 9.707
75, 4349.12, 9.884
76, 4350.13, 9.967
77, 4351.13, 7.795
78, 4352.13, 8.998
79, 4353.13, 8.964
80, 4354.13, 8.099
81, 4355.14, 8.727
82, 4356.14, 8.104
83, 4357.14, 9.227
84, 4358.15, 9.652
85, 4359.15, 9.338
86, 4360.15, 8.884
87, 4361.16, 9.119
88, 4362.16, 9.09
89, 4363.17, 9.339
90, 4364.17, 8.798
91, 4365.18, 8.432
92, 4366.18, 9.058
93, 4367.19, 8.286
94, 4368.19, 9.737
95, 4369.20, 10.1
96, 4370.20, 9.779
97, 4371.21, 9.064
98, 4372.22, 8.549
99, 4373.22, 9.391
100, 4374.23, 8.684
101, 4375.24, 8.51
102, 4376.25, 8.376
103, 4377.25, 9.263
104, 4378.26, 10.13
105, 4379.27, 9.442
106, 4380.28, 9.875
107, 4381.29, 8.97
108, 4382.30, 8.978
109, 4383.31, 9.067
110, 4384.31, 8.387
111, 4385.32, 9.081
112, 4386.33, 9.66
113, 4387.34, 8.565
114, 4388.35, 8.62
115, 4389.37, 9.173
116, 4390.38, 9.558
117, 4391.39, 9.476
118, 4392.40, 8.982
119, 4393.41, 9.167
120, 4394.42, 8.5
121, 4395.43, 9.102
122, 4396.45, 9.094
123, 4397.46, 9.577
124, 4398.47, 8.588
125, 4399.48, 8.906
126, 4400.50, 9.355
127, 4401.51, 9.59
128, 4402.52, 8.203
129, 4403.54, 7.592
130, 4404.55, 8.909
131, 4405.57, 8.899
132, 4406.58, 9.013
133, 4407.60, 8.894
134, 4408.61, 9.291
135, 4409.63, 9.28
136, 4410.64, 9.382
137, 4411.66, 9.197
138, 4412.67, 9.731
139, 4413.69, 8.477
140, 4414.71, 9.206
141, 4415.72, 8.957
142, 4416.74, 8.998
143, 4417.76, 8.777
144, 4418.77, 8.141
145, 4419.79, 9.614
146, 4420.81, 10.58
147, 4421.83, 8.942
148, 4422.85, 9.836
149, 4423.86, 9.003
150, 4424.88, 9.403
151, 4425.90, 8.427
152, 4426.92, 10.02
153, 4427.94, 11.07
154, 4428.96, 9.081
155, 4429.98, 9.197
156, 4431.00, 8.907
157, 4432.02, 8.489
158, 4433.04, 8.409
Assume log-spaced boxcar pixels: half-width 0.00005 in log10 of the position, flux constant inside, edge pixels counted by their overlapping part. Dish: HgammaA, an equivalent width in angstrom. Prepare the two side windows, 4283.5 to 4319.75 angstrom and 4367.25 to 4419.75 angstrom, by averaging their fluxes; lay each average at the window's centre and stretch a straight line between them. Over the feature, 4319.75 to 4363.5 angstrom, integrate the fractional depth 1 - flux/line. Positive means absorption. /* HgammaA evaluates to 3.4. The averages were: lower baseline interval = 9.12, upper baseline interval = 9.06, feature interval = 8.38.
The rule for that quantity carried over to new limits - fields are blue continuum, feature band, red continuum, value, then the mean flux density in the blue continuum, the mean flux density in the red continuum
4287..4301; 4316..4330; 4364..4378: 0.4 angstrom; 8.95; 9.03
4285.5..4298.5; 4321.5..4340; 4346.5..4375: 1.8 angstrom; 9.22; 9.06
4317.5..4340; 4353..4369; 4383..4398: -0.5 angstrom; 8.24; 9.07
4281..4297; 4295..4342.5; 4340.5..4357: 1.8 angstrom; 9.22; 8.38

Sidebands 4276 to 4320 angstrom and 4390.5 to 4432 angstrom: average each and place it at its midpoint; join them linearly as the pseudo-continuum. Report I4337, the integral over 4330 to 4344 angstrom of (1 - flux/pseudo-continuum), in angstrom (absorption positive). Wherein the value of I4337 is 3.0 angstrom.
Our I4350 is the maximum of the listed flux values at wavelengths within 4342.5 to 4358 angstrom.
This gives 9.967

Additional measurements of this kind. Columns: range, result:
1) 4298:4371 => 10.5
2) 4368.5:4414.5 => 10.13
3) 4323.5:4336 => 9.918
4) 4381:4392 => 9.66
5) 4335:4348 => 9.515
